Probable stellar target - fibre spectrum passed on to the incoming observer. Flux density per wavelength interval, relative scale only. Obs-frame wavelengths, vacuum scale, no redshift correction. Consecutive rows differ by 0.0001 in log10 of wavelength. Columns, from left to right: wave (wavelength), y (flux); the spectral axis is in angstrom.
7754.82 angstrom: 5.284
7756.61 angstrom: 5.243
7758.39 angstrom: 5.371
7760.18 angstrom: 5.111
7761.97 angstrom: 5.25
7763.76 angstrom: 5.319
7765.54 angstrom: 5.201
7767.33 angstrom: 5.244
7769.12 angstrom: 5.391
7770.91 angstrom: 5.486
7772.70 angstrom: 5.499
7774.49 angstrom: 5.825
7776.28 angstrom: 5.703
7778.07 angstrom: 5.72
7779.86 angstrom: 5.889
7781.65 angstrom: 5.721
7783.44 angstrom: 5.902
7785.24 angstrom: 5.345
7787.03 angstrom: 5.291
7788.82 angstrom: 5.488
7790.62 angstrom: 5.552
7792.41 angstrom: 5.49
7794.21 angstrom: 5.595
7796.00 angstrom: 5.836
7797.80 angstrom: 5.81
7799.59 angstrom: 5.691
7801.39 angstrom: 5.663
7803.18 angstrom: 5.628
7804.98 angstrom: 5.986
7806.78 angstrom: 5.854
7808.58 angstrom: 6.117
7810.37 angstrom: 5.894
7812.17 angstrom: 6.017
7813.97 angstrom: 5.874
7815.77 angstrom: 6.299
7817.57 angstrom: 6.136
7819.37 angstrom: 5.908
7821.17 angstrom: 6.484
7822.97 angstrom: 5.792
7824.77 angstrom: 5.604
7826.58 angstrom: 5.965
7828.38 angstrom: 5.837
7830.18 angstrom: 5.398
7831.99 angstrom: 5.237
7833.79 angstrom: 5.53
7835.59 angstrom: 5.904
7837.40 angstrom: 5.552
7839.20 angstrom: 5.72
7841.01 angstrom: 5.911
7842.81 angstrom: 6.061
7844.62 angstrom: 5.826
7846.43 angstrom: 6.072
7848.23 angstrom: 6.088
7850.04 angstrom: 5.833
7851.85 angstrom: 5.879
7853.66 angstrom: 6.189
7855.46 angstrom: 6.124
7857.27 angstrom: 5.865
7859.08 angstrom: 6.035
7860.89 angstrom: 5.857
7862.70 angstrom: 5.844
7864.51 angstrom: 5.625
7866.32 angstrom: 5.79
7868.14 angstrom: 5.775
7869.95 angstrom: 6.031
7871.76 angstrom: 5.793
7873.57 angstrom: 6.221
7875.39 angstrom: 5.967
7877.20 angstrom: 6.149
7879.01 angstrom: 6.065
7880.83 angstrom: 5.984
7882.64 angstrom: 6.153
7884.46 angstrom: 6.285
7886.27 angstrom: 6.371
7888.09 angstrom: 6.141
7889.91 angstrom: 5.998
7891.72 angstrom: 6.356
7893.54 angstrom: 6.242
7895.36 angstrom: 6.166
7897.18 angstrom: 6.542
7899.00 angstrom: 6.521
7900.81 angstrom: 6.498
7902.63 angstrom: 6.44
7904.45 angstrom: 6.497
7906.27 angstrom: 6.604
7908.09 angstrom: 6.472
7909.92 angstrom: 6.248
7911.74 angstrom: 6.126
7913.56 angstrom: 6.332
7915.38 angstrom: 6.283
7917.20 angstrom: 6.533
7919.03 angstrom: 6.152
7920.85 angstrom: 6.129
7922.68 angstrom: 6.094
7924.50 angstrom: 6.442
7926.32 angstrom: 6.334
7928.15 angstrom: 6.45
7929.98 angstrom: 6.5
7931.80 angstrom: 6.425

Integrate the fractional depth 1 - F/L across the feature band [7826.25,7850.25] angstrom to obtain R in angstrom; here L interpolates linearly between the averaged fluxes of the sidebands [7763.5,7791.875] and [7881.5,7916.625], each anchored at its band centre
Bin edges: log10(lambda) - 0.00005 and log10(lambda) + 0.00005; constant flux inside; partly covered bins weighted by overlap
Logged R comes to 0.7 angstrom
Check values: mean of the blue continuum 5.54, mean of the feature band 5.78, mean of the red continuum 6.33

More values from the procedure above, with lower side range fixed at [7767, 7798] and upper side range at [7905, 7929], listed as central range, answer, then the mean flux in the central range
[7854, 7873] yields 0.5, 5.89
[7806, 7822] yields -0.8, 6.07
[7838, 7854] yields 0.0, 5.94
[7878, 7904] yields -0.4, 6.27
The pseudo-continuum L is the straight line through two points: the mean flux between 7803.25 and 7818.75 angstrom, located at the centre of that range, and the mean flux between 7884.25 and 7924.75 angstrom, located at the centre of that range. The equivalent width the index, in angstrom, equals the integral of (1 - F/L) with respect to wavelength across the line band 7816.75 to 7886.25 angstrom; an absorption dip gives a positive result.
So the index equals 2.6 angstrom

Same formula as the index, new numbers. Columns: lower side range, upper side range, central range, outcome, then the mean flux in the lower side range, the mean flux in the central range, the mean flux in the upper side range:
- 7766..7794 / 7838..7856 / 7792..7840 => -0.29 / 5.56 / 5.81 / 5.96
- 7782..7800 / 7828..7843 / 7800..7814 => -0.62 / 5.6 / 5.87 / 5.66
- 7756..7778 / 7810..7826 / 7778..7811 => 0.10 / 5.4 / 5.71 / 6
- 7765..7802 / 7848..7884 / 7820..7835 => 0.13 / 5.59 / 5.74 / 5.96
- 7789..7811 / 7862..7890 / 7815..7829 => -0.43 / 5.75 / 6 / 6.01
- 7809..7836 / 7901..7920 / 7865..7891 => 0.58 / 5.86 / 6.05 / 6.37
